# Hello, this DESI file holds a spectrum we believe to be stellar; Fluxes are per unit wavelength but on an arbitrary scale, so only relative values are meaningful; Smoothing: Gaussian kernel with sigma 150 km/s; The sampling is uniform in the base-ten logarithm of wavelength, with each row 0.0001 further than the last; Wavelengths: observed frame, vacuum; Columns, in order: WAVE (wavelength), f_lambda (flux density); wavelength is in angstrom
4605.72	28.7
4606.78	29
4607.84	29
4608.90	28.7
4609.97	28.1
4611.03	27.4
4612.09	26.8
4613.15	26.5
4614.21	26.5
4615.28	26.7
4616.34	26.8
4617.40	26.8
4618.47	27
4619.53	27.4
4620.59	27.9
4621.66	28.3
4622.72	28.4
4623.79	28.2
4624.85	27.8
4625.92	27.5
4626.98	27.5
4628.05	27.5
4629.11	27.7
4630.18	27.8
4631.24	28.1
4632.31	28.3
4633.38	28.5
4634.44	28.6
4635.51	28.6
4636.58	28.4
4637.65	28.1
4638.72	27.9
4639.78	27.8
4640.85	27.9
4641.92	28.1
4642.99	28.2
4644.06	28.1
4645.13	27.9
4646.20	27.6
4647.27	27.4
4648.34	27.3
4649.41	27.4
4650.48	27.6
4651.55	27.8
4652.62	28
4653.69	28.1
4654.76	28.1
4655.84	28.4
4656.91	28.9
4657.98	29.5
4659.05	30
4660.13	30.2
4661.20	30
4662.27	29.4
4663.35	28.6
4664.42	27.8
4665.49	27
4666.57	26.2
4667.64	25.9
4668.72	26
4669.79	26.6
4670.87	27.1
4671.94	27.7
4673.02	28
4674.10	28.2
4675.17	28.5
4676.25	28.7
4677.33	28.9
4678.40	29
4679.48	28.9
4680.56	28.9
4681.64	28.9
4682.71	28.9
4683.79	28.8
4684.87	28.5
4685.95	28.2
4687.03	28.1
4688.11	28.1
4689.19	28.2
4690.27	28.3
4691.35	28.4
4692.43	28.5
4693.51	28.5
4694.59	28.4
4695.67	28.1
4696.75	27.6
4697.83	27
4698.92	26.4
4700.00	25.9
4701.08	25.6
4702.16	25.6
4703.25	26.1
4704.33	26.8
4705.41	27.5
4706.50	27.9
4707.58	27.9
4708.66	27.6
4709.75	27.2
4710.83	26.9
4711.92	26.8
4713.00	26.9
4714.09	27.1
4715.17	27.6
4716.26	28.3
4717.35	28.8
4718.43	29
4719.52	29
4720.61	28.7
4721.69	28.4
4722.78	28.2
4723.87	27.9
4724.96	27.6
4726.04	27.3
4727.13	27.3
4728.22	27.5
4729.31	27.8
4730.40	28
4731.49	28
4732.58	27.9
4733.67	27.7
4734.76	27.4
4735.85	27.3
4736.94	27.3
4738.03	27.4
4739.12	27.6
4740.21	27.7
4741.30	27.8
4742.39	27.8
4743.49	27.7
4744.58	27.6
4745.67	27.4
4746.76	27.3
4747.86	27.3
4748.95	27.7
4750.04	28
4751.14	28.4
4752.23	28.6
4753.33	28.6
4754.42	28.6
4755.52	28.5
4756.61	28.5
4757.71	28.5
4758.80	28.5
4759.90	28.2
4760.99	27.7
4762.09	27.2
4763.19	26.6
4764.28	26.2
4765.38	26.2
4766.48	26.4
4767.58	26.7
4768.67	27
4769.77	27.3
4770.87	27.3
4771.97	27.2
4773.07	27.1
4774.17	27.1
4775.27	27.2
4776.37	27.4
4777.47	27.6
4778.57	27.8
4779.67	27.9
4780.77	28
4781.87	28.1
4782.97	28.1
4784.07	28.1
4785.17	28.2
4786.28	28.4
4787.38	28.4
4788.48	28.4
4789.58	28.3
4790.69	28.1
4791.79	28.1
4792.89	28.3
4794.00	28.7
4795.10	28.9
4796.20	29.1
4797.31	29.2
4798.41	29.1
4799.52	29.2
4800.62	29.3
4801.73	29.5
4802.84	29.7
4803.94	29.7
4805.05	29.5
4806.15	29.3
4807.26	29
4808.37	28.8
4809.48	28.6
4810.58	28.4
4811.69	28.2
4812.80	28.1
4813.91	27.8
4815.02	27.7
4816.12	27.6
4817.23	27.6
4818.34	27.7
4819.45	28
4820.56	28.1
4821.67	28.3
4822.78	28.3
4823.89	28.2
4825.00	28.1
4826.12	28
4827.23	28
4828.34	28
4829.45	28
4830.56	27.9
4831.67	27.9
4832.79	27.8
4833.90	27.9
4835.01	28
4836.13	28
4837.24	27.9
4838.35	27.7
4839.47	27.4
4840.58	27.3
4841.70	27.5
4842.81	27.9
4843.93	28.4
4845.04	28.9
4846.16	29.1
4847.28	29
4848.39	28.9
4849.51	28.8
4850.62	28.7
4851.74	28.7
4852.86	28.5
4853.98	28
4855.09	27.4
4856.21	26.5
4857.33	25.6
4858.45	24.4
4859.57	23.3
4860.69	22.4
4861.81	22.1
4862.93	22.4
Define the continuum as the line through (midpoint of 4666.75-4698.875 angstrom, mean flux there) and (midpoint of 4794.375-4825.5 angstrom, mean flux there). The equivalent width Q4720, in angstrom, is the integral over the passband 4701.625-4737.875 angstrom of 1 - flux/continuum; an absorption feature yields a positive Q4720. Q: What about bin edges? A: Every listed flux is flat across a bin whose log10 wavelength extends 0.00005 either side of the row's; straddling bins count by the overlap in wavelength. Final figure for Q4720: 0.8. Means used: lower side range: 28.1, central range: 27.6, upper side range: 28.6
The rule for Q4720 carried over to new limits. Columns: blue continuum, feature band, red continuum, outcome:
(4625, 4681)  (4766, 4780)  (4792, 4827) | 0.60 angstrom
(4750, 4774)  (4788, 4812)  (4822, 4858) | -0.96 angstrom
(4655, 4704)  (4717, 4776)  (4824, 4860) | 0.42 angstrom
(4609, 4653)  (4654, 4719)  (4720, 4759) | -0.26 angstrom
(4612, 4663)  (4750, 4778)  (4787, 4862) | 0.45 angstrom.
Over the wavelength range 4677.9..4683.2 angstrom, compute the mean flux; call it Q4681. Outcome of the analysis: 28.9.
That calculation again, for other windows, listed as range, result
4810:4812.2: 28.4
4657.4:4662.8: 29.8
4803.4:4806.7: 29.5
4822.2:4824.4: 28.3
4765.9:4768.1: 26.5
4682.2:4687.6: 28.5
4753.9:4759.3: 28.5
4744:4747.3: 27.5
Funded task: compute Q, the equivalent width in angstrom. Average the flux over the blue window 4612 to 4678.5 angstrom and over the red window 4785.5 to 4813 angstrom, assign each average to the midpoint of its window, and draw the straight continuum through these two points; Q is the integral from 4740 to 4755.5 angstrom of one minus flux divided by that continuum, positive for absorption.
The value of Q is 0.3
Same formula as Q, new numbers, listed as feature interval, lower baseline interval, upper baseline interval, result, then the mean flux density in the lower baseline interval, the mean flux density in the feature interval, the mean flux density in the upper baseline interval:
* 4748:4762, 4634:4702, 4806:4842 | -0.11 angstrom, 28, 28.3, 28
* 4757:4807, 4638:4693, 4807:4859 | -0.08 angstrom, 28.2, 28.1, 28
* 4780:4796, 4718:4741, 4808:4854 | -0.17 angstrom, 27.9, 28.3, 28.1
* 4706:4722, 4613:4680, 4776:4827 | 0.16 angstrom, 27.9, 27.9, 28.4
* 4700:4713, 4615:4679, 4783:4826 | 0.61 angstrom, 28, 26.9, 28.5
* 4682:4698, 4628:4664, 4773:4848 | 0.01 angstrom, 28.3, 28.3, 28.3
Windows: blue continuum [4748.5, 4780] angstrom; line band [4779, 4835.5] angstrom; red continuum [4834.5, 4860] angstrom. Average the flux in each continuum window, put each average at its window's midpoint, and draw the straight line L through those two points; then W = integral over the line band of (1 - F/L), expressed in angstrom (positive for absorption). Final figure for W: -1.6 angstrom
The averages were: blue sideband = 27.6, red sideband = 27.7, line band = 28.4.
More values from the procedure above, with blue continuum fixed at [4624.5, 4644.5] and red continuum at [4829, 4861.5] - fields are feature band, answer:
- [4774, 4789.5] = -0.2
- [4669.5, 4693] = -0.4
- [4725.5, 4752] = 0.1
